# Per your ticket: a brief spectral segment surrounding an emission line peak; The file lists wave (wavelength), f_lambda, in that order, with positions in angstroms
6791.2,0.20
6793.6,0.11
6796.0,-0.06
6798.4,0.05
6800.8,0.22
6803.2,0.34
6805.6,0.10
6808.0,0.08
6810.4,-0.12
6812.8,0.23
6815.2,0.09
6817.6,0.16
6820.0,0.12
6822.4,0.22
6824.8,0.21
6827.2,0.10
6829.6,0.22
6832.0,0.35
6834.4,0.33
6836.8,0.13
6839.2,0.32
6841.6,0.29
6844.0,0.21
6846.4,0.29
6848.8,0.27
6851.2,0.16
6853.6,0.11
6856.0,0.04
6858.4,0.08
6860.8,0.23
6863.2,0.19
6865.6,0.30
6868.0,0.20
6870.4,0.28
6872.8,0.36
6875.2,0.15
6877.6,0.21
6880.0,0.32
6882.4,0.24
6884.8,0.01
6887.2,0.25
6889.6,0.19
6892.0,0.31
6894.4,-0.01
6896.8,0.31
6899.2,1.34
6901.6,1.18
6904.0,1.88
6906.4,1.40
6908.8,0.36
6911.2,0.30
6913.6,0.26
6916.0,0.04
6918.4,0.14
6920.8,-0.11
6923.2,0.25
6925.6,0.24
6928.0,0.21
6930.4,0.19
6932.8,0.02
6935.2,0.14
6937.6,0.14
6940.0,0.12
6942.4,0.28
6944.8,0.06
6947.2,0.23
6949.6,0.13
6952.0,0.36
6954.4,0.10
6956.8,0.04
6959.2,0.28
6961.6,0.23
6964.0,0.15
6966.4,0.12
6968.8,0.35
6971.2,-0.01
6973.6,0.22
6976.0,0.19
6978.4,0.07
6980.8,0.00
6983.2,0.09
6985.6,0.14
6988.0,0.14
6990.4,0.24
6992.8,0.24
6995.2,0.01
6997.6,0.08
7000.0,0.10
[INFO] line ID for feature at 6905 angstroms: [O II] 3727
